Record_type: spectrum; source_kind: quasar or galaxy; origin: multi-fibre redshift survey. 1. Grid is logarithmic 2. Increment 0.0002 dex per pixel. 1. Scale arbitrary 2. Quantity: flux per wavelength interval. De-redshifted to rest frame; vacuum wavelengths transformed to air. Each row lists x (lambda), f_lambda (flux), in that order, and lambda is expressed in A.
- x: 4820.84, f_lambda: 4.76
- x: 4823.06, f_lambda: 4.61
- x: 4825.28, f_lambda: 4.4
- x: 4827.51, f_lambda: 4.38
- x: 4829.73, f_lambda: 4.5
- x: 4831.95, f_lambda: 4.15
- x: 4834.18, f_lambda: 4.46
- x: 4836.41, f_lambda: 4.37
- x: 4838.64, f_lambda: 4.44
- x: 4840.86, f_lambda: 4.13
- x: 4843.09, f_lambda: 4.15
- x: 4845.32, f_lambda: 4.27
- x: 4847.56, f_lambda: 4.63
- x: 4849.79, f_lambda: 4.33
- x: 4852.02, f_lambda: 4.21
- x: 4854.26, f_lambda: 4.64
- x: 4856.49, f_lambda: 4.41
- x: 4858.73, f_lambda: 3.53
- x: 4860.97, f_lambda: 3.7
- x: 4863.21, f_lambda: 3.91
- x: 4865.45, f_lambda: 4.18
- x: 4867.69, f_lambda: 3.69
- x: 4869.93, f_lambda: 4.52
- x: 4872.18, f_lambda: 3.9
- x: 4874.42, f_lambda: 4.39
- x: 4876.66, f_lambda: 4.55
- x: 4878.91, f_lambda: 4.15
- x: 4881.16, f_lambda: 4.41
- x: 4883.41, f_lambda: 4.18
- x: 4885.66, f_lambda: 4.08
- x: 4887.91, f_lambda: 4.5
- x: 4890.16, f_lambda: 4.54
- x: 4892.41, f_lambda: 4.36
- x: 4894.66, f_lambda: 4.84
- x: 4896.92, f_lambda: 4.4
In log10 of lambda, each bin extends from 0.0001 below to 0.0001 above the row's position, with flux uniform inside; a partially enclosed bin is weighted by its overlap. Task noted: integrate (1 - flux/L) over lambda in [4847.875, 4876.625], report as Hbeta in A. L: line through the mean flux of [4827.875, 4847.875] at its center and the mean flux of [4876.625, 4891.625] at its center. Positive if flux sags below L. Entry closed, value 1.22 A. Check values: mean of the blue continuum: 4.33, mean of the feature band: 4.15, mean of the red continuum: 4.33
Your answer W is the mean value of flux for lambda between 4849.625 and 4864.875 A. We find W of 4.09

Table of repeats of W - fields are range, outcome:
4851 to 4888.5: 4.17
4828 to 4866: 4.24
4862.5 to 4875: 4.09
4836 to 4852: 4.32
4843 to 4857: 4.39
